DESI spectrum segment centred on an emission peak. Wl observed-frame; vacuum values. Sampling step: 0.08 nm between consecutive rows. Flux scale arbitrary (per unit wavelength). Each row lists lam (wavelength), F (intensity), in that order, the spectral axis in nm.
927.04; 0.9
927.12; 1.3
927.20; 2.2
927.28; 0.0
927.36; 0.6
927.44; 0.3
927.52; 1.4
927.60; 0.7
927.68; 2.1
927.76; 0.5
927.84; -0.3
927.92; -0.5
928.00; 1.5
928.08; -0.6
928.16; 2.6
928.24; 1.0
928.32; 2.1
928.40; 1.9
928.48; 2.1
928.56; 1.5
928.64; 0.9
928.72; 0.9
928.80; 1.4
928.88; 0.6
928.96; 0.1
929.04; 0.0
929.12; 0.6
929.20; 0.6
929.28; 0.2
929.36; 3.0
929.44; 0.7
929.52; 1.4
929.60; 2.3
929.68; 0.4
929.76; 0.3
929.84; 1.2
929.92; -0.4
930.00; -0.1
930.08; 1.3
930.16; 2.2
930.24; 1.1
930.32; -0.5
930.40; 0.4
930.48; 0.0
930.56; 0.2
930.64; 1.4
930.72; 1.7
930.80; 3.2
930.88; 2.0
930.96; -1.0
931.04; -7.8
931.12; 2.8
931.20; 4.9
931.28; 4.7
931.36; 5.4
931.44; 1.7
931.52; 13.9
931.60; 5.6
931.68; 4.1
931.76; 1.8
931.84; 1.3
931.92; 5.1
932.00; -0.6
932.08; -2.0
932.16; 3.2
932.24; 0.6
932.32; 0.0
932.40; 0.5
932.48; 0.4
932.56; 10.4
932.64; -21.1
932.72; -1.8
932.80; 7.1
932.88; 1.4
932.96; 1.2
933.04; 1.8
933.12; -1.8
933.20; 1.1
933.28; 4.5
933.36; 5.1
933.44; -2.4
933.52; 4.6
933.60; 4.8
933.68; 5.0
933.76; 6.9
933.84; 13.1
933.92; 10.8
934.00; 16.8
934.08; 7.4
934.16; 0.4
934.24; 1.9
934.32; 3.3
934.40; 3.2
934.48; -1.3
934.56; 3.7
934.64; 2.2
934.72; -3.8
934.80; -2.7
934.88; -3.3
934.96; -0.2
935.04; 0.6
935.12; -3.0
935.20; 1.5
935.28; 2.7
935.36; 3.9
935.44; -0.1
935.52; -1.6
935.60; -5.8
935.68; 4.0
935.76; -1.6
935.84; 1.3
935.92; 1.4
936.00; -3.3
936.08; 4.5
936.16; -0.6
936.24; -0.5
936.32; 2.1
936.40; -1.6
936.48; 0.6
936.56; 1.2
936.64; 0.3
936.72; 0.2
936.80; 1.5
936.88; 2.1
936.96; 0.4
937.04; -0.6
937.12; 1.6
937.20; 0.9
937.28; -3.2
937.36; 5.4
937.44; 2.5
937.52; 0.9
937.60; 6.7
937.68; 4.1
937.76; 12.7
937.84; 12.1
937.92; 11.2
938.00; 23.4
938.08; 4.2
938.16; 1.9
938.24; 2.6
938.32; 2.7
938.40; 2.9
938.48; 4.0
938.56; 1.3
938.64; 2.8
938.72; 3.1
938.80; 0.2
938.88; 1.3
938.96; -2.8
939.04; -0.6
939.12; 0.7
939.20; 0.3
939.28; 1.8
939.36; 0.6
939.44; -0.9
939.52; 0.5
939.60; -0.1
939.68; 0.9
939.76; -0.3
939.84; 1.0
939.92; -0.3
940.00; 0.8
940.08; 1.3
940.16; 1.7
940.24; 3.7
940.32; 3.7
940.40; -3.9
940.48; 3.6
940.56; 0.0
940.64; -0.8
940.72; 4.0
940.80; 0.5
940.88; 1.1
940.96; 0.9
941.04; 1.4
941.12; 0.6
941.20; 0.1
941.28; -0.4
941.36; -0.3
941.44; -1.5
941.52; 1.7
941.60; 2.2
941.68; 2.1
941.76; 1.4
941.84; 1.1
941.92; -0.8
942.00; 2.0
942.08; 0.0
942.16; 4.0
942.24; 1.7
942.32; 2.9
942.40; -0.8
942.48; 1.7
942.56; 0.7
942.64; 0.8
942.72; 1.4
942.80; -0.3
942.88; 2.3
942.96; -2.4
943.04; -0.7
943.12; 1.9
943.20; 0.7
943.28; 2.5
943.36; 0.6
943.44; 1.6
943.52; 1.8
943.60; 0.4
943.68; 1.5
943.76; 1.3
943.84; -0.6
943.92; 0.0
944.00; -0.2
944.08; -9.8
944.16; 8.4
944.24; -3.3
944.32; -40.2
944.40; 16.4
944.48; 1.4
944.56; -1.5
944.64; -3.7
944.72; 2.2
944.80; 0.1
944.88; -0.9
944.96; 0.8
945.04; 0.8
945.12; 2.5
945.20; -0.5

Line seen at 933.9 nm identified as [O III] 5007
